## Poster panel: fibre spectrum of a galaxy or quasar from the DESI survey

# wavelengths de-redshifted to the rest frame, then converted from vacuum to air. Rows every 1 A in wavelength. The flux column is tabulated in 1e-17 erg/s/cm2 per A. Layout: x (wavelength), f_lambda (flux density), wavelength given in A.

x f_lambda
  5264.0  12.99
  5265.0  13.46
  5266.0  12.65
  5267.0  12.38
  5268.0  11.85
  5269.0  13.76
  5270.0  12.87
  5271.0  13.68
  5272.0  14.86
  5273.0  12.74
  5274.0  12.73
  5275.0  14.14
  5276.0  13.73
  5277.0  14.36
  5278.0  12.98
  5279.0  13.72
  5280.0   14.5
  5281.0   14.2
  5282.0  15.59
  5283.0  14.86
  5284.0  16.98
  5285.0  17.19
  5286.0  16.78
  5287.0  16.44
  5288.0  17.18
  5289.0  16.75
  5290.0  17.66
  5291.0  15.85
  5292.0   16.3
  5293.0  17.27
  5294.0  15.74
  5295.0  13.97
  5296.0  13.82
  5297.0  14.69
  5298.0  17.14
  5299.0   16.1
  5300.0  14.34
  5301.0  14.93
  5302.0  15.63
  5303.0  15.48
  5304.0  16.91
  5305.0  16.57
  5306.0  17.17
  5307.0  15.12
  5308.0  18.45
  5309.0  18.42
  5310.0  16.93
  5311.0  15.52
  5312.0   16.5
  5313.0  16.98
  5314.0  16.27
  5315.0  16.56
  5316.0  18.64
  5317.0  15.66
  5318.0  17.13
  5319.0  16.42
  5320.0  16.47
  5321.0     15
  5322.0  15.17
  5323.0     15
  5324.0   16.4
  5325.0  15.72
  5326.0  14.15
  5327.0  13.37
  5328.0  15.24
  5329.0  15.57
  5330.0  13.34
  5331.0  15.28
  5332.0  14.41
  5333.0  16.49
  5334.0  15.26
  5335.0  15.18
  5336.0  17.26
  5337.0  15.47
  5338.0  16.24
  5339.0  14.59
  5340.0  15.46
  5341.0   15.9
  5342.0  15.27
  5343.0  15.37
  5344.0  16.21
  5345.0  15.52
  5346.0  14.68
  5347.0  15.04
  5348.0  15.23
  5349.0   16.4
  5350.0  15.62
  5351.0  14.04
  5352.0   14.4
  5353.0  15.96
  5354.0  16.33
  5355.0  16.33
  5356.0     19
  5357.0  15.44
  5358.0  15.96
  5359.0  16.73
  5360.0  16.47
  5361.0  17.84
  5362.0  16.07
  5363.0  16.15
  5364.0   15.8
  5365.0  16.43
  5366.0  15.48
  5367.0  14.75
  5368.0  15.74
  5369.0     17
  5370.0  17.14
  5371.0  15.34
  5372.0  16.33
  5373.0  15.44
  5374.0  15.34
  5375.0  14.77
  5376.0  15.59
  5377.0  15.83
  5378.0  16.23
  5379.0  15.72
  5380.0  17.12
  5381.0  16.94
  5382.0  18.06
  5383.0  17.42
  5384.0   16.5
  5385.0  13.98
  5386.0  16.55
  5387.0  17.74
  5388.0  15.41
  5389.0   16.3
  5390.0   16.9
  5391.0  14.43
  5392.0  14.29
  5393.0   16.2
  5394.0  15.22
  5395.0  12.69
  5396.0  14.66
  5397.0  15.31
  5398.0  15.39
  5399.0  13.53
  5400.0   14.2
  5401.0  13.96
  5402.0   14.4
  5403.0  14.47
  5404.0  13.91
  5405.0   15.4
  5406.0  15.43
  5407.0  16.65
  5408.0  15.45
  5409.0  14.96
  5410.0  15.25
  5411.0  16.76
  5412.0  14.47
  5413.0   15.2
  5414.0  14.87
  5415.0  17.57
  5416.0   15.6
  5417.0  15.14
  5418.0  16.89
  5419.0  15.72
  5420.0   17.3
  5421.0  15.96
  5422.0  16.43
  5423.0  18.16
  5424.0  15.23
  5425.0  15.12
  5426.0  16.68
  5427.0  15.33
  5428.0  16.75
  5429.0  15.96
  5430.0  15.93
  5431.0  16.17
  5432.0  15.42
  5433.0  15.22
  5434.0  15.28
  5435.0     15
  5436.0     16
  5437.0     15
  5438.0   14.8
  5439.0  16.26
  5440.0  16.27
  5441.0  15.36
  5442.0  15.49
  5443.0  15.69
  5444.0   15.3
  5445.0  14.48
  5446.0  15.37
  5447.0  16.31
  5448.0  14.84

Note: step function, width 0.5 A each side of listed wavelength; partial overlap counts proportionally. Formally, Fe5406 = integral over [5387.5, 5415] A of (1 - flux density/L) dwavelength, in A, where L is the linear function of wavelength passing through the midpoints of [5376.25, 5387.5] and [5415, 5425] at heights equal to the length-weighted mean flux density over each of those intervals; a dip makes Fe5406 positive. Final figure 2.2 A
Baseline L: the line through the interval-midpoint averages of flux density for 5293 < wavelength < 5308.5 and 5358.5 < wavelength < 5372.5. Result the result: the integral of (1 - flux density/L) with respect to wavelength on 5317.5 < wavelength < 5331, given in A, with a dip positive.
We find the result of 0.5 A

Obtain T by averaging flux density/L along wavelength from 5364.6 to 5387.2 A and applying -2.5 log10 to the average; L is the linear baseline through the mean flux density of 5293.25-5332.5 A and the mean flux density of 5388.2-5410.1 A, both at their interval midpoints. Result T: -0.065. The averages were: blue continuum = 15.8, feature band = 16.1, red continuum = 15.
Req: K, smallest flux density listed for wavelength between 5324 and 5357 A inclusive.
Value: 13.34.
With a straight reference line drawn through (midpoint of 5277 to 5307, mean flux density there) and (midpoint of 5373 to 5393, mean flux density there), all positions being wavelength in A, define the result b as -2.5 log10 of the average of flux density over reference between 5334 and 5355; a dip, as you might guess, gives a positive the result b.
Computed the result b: 0.03 mag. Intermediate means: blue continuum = 15.7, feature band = 15.5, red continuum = 16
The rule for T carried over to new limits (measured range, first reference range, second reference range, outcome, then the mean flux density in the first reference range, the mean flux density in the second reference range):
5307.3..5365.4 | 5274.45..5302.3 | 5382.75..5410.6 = -0.039 mag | 15.5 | 15.2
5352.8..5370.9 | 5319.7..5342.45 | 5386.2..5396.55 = -0.068 mag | 15.3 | 15.4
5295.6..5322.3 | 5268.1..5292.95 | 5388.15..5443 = -0.080 mag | 15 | 15.5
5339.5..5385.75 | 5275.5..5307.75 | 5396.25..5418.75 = -0.041 mag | 15.6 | 15.2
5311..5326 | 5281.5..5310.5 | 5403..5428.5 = -0.003 mag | 16.2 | 15.8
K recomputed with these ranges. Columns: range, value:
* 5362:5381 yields 14.75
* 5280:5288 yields 14.2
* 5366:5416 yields 12.69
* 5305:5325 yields 15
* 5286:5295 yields 13.97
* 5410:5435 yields 14.47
